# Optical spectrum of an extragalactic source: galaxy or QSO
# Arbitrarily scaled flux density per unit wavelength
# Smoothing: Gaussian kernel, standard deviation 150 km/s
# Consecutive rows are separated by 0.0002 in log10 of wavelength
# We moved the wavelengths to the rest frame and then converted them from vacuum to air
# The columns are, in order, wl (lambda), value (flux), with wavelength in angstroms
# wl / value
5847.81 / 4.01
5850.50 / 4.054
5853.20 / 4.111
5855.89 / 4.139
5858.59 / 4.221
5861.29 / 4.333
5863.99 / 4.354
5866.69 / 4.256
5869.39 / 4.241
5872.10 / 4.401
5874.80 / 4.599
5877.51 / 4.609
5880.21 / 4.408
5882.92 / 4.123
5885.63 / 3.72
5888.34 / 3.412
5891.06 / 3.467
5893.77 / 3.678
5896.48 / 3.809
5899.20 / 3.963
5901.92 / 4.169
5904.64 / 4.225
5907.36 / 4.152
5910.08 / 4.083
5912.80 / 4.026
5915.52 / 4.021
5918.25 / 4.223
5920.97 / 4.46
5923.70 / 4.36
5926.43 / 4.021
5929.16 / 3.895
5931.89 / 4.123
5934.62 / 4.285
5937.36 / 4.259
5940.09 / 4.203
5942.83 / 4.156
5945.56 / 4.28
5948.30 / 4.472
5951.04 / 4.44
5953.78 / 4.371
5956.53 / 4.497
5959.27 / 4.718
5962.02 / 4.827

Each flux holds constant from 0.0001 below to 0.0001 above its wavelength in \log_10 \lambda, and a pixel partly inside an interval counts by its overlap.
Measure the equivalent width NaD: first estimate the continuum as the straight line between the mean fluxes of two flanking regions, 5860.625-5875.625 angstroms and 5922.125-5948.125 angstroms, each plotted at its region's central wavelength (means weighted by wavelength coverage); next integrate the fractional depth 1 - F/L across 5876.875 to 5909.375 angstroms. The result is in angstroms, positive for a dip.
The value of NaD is 2.49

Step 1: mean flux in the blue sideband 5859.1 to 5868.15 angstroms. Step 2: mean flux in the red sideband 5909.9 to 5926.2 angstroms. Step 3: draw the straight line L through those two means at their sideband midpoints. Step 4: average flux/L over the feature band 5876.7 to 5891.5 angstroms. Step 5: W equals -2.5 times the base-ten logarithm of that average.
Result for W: 0.08 mag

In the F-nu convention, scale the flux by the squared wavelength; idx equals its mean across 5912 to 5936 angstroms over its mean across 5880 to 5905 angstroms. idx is 1.1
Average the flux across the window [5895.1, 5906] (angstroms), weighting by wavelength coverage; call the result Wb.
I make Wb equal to 4.04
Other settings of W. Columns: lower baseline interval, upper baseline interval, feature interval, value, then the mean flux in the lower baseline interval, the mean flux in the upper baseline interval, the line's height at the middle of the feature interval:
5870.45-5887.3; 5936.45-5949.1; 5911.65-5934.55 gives 0.032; 4.29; 4.27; 4.28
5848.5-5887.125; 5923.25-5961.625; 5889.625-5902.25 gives 0.131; 4.25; 4.3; 4.27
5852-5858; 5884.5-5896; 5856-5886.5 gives -0.111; 4.14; 3.59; 3.88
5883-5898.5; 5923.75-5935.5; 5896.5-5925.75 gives -0.067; 3.67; 4.1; 3.9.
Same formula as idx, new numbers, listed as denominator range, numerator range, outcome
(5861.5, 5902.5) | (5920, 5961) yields 1.08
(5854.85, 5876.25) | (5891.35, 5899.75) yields 0.88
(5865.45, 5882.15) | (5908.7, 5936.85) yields 0.96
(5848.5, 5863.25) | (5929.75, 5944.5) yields 1.03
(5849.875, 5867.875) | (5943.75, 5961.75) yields 1.10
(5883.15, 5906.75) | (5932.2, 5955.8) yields 1.14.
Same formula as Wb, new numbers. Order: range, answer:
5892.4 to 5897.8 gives 3.75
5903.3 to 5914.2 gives 4.12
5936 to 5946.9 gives 4.23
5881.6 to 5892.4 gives 3.68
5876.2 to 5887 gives 4.21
